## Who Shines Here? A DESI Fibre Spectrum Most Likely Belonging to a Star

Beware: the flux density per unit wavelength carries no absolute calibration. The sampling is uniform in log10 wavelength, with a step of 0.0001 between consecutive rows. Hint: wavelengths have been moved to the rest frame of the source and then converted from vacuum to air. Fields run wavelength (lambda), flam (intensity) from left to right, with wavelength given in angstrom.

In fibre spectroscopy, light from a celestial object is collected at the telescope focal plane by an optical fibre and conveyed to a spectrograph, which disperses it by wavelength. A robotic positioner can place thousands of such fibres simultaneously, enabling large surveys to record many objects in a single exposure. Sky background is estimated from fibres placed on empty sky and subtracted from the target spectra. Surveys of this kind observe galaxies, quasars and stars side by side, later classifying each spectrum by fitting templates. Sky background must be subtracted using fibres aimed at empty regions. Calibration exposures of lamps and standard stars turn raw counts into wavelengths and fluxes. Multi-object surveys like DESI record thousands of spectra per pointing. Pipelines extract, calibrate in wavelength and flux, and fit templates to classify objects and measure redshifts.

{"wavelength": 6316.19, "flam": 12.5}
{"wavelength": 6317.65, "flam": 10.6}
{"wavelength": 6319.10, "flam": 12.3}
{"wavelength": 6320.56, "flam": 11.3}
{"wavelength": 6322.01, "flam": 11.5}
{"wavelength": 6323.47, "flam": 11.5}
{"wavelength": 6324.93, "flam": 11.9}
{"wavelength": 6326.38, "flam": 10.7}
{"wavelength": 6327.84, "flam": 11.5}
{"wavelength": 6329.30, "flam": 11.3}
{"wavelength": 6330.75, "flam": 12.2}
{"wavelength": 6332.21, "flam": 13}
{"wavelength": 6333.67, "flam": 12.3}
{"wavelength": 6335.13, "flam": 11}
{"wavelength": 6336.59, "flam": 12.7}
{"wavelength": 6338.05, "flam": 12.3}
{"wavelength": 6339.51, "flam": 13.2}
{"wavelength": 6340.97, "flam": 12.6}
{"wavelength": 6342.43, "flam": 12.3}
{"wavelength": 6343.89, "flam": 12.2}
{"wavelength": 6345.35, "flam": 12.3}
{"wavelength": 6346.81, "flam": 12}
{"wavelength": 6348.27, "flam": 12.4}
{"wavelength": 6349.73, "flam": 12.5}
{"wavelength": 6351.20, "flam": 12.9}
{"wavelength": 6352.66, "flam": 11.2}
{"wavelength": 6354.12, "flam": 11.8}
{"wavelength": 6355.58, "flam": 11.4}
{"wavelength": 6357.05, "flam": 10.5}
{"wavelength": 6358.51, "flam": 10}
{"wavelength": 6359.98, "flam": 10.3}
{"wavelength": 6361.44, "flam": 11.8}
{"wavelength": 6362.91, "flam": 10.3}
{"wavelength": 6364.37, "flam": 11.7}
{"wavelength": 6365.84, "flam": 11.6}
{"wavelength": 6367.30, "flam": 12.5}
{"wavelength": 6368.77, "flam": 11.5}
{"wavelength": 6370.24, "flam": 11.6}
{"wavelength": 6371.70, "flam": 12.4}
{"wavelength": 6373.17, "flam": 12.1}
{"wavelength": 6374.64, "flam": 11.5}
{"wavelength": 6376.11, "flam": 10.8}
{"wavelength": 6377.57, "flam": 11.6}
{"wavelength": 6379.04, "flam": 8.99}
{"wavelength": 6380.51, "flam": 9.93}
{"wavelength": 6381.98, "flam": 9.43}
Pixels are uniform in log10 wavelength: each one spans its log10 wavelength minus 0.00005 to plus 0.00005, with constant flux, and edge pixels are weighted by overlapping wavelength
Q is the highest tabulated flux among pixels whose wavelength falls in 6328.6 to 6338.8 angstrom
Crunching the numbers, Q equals 13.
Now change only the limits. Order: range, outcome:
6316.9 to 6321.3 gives 12.3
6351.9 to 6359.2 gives 11.8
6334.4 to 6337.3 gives 12.7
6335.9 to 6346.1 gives 13.2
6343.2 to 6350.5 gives 12.5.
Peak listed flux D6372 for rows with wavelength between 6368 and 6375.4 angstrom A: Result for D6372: 12.4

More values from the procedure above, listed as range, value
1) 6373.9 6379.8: 11.6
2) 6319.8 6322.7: 11.5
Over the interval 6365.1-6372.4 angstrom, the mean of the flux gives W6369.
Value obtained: 11.9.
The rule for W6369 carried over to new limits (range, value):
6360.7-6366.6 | 11.4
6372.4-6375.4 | 11.8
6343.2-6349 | 12.2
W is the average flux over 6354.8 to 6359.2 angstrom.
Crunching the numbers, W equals 10.7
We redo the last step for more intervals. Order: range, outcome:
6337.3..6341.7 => 12.7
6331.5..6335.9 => 12.1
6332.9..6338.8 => 12.1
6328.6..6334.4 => 12.2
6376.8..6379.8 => 10.3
